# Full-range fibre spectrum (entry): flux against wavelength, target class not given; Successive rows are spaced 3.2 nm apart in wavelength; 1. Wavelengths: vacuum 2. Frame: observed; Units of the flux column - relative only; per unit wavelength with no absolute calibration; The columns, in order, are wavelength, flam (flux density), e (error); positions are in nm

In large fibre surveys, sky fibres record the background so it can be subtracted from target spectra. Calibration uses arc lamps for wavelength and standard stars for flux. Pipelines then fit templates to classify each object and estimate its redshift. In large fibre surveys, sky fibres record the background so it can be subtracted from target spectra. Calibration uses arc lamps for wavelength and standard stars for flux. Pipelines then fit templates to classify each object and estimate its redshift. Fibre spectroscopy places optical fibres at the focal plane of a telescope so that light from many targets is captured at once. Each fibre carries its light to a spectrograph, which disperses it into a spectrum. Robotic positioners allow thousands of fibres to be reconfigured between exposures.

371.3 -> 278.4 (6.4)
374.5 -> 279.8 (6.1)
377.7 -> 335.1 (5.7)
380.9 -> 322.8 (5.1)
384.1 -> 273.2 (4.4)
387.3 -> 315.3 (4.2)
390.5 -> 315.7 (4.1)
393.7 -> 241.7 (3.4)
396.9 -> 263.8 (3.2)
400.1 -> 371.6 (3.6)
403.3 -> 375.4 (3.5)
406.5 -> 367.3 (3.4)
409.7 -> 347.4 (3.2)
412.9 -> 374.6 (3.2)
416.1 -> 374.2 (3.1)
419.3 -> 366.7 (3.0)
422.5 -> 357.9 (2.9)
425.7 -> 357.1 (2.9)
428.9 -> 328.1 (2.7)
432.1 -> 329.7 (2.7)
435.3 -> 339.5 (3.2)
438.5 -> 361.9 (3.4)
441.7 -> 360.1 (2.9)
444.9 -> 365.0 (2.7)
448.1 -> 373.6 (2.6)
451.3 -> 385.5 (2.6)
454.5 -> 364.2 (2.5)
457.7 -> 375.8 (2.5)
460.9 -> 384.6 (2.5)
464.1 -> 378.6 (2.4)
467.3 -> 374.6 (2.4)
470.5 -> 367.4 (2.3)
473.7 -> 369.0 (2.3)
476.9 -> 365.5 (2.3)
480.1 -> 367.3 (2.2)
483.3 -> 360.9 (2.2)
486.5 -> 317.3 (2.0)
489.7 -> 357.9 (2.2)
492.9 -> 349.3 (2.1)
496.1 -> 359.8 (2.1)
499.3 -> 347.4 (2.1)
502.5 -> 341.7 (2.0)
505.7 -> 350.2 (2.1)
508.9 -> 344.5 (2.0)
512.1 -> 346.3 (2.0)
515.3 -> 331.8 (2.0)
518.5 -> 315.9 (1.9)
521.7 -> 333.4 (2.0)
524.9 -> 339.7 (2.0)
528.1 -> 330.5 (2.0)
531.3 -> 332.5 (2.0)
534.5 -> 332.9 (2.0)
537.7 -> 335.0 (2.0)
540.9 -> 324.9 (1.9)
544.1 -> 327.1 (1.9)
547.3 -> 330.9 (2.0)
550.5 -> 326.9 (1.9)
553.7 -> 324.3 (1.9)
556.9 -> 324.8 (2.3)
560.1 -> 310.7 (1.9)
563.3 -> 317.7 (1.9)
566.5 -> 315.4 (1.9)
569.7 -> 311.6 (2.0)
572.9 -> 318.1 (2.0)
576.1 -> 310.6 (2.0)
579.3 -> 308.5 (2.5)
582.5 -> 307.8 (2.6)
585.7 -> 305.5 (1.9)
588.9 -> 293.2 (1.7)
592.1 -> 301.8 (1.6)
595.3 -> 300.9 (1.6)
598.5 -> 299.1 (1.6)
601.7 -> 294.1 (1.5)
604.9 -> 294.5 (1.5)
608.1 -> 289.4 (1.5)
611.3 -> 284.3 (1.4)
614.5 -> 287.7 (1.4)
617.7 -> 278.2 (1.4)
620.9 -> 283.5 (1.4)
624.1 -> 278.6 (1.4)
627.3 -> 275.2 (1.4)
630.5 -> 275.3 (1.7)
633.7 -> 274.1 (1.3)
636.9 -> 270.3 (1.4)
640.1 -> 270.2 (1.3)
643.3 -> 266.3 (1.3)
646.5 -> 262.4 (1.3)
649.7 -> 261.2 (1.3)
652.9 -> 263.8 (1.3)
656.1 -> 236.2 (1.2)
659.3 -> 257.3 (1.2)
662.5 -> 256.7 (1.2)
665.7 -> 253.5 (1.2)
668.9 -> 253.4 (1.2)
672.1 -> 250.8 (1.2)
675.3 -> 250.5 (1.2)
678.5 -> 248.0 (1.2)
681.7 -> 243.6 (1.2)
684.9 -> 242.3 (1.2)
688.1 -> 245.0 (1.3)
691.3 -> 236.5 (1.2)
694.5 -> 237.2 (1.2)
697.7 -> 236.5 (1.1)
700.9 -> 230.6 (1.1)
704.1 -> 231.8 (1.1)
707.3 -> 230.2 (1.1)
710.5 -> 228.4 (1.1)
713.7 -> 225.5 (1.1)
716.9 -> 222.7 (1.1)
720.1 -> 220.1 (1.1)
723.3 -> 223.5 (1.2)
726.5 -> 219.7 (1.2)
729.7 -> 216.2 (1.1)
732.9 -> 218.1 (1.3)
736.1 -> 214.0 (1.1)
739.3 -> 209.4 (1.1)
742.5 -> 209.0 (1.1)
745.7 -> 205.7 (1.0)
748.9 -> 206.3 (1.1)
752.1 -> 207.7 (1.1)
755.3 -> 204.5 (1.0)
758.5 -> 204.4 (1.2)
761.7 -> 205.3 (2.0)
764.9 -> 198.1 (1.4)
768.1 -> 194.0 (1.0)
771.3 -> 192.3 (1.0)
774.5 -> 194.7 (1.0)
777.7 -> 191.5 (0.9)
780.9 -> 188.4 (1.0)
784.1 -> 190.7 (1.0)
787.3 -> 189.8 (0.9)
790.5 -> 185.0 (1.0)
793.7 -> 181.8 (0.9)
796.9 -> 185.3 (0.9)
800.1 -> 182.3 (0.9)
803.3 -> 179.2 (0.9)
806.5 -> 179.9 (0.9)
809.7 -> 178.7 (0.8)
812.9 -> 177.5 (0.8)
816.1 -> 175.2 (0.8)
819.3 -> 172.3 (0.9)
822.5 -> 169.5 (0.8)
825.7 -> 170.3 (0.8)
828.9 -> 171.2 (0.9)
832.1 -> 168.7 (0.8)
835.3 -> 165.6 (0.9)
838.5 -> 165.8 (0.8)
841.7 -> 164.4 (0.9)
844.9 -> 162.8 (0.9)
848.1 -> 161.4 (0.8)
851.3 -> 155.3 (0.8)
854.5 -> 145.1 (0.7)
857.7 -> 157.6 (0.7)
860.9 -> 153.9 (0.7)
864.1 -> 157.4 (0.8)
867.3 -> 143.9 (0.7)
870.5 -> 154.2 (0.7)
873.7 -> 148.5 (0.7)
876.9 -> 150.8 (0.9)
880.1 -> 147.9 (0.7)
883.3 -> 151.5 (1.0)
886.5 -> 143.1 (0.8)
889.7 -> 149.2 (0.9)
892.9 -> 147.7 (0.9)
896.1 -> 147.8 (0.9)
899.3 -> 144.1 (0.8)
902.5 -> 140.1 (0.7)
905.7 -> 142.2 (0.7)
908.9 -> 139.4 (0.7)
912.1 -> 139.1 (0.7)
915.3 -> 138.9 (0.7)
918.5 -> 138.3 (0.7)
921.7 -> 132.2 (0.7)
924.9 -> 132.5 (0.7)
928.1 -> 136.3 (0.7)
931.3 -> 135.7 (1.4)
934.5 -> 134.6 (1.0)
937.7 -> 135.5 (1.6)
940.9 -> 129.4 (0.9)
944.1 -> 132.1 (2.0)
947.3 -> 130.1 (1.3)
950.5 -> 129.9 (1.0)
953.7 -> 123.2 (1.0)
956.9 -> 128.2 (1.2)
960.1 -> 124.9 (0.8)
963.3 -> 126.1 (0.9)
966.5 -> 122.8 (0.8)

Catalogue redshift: 0.00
